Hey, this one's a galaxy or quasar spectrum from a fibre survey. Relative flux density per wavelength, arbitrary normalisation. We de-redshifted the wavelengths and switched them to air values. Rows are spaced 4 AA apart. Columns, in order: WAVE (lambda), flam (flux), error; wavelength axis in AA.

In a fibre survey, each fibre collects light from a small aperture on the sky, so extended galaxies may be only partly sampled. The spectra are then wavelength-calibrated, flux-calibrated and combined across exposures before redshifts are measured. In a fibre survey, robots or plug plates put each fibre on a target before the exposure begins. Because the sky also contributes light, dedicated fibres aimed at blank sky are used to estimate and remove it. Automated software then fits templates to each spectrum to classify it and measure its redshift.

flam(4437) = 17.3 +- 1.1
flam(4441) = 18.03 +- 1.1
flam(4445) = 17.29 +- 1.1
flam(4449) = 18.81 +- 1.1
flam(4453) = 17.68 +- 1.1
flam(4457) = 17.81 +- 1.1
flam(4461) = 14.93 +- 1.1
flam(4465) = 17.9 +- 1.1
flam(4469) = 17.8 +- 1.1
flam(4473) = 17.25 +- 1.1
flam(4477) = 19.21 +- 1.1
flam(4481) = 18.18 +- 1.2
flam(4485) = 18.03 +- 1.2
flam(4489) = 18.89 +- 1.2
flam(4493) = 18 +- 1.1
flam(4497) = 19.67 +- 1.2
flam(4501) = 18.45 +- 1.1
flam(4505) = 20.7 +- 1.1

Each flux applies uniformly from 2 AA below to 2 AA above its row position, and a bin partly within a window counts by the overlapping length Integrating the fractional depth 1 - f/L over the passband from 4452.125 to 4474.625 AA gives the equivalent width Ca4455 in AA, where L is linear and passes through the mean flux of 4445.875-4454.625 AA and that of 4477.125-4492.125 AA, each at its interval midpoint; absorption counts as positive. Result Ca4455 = 1.30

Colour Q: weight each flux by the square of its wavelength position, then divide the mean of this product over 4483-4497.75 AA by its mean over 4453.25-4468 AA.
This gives 1.10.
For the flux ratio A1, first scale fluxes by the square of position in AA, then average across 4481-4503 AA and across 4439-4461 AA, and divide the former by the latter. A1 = 1.07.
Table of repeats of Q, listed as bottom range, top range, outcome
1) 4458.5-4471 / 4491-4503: 1.12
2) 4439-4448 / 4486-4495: 1.06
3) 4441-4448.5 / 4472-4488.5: 1.04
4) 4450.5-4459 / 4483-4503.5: 1.07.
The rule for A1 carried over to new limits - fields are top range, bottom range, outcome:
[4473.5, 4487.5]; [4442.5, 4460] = 1.05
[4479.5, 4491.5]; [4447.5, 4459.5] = 1.04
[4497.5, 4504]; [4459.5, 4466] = 1.19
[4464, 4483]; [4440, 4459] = 1.02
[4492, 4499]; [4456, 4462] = 1.18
